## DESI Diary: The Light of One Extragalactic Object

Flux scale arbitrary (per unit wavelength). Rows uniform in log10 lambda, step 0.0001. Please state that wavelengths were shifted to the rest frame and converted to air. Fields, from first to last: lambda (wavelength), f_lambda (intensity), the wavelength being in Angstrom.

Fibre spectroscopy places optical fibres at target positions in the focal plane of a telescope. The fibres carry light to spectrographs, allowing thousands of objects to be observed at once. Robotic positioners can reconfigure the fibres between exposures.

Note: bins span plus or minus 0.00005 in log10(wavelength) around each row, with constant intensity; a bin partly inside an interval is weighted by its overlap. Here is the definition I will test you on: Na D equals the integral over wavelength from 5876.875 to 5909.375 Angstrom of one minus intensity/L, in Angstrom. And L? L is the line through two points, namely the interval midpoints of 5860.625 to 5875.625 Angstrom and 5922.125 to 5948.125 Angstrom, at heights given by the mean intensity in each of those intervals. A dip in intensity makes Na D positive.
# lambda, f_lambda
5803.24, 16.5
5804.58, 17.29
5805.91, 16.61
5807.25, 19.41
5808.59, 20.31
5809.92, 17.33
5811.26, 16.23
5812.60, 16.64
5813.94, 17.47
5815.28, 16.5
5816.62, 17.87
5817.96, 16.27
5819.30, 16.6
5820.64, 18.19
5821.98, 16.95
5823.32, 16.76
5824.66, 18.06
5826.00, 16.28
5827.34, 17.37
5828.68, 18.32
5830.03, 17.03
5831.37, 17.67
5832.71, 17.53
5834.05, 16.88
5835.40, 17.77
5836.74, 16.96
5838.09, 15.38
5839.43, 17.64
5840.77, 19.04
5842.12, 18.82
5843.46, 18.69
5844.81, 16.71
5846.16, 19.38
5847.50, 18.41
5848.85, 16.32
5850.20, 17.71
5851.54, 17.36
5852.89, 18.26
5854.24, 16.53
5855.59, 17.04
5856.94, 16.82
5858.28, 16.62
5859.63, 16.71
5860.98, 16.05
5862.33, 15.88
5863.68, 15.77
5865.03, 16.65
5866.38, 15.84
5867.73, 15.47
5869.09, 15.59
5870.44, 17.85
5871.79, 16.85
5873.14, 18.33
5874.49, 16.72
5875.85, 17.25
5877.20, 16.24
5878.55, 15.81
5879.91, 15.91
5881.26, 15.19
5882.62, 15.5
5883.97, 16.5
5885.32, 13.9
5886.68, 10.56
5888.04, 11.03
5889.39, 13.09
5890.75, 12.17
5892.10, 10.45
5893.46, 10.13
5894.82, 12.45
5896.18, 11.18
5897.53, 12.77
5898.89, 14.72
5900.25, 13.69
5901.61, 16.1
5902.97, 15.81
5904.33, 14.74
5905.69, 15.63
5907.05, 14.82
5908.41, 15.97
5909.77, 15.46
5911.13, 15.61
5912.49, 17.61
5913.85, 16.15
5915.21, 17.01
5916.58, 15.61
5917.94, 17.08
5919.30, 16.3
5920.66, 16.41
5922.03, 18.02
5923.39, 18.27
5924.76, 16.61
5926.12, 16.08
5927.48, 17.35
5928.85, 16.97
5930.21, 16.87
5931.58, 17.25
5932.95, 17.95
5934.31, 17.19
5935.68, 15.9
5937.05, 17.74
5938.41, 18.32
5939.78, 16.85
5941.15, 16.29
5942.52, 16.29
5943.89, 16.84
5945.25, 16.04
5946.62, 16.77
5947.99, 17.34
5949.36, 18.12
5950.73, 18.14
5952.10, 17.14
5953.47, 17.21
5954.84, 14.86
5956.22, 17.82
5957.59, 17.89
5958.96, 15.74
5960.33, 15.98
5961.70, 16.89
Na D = 5.4 Angstrom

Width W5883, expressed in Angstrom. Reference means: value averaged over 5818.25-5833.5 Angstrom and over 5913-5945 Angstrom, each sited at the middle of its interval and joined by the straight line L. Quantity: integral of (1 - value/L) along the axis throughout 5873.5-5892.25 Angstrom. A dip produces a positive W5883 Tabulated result 2.9 Angstrom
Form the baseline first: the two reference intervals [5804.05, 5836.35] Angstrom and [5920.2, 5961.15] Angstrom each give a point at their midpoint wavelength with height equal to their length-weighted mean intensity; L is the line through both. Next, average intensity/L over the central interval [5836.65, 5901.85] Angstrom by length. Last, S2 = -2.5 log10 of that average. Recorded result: 0.10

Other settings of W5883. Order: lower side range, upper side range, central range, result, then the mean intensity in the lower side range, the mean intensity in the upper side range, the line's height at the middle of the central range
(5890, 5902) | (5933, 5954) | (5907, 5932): -3.13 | 12.5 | 17.1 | 14.8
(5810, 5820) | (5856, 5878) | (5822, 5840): -0.49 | 16.8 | 16.5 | 16.7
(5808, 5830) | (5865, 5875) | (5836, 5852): -0.68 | 17.3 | 16.7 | 17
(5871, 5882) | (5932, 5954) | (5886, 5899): 3.86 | 16.5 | 17.1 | 16.7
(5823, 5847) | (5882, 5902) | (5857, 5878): -2.30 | 17.6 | 12.9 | 14.9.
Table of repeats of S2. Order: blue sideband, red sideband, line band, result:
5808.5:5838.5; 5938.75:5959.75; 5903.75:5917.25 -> 0.07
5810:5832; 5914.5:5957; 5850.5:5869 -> 0.04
